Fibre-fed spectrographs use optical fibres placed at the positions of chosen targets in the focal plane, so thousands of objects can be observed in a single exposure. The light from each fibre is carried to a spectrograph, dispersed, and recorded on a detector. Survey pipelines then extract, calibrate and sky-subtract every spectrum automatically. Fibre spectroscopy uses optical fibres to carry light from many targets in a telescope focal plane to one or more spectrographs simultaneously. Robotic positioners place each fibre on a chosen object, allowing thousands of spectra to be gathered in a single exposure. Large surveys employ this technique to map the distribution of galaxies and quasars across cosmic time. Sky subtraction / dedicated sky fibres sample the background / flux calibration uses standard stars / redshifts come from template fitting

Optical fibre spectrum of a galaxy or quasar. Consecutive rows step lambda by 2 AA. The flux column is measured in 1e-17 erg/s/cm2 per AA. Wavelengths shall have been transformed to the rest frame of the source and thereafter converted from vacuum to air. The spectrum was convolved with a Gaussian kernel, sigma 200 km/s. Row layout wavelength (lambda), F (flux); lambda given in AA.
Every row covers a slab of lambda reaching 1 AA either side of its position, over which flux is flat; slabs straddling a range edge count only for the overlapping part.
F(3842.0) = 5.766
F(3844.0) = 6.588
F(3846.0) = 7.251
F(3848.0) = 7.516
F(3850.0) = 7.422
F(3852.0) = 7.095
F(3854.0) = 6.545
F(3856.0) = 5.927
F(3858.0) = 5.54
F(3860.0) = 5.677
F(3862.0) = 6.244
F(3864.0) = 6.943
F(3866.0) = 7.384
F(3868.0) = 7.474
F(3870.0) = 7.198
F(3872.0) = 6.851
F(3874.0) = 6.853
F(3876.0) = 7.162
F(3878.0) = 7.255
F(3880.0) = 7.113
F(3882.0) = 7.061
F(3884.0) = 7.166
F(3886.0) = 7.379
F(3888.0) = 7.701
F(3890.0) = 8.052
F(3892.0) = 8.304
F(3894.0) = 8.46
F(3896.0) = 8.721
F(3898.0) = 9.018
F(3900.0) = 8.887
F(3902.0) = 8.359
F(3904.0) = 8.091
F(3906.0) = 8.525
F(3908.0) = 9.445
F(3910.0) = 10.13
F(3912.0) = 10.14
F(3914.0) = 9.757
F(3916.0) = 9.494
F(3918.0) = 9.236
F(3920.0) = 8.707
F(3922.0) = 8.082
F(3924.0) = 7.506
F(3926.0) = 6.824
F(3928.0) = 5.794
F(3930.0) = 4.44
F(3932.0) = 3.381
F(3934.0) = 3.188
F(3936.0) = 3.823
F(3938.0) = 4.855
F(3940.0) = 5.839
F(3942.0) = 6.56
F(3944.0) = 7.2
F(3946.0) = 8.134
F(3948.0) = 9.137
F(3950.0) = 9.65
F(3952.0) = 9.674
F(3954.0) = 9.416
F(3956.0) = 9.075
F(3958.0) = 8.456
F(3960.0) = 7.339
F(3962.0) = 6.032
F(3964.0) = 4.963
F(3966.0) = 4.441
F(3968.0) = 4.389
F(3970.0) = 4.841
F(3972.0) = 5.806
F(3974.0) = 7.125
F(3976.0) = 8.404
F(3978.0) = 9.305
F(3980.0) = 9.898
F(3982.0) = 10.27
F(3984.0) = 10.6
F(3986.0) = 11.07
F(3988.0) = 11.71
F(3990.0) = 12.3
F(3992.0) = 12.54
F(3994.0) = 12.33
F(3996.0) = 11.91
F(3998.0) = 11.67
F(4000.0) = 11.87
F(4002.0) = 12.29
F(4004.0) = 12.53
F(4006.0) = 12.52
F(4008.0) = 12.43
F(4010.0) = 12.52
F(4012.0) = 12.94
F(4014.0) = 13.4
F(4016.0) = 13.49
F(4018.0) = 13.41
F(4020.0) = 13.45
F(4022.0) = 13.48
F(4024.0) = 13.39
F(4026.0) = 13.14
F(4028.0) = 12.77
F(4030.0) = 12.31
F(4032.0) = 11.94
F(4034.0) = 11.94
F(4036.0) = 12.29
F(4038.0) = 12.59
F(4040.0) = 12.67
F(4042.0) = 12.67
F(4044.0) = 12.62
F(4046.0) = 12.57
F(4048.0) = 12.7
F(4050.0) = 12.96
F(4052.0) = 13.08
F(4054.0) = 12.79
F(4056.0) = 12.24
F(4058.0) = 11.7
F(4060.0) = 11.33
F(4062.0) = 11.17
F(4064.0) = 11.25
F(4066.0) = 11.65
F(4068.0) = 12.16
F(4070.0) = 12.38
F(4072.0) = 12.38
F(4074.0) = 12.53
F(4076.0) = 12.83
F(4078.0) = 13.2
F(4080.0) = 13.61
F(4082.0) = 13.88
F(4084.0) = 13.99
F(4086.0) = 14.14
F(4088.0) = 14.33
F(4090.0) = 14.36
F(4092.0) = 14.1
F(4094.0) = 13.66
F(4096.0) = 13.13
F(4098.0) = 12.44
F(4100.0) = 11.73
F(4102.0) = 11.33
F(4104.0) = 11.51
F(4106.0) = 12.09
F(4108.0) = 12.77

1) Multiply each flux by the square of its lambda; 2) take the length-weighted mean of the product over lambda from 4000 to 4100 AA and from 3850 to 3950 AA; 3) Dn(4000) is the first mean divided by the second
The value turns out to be 1.88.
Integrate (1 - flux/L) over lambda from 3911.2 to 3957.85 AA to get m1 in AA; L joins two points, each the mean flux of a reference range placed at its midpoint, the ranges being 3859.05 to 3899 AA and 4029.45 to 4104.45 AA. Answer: 8.0 AA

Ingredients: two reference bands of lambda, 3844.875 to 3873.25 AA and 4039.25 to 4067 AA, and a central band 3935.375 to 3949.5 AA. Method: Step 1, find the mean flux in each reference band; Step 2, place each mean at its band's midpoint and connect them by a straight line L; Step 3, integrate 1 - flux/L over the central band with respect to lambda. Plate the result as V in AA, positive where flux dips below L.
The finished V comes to 3.81 AA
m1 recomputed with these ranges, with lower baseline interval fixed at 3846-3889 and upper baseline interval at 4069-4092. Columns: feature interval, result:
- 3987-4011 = -2.8 AA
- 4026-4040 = -0.5 AA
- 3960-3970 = 4.8 AA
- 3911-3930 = 0.8 AA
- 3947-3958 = 0.3 AA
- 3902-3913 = -1.4 AA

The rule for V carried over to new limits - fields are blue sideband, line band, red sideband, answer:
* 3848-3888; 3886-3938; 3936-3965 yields -3.76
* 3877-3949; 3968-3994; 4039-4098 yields 1.35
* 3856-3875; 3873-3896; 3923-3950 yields -3.82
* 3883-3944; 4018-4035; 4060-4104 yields -2.74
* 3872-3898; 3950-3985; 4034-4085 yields 7.86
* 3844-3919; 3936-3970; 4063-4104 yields 9.01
